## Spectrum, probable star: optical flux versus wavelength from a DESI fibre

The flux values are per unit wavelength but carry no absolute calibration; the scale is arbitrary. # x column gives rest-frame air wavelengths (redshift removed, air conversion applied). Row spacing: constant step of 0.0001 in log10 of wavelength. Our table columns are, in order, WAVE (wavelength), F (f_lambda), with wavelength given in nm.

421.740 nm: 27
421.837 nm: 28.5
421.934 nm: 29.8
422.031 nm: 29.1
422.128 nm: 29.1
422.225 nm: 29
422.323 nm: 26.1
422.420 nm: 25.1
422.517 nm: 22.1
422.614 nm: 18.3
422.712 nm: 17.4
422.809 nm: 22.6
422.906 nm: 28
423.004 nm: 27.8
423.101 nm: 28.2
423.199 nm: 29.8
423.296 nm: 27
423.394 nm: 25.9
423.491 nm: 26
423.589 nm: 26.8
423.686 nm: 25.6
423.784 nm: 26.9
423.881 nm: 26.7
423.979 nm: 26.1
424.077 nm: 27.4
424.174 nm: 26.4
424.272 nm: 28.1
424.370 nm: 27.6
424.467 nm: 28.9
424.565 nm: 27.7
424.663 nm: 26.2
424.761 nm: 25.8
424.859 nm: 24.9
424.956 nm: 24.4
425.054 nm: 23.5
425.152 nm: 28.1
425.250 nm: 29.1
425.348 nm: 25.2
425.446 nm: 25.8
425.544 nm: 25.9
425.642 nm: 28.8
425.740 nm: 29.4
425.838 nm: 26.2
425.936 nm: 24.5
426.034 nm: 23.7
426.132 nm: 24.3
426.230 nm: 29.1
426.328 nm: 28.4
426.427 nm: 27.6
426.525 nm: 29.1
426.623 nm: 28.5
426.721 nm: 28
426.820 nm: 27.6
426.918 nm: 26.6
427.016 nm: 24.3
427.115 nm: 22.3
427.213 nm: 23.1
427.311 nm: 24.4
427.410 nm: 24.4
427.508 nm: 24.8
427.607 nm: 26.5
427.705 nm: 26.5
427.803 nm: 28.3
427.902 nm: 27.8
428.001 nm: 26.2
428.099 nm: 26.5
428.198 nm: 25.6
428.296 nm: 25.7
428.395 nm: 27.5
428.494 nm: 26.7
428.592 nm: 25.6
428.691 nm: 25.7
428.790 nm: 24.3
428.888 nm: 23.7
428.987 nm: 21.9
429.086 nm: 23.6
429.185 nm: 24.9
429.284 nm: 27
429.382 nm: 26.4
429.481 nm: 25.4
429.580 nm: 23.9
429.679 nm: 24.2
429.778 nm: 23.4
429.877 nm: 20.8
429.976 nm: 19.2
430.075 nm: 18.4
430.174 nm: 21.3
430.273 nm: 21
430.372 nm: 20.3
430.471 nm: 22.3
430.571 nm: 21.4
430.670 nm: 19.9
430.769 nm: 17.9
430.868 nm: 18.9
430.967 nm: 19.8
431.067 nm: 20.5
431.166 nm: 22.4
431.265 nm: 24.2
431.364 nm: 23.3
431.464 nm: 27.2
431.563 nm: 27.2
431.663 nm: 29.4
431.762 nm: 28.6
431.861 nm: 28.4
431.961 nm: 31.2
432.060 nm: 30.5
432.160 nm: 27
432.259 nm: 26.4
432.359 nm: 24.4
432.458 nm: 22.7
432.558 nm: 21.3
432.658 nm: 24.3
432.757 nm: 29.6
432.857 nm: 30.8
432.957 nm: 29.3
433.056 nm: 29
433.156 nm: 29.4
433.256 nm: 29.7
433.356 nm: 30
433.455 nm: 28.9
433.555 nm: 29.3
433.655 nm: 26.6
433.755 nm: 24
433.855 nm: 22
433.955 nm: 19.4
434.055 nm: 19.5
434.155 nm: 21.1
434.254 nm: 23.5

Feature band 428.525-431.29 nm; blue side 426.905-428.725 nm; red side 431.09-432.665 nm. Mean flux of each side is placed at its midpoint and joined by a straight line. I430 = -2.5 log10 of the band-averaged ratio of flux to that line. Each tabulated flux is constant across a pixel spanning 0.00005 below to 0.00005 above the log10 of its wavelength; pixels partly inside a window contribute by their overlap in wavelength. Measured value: 0.155 mag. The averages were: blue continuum 25.7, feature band 22.5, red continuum 26.1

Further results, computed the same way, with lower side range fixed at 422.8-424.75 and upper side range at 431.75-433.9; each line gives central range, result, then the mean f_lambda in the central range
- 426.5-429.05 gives 0.06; 25.8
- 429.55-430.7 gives 0.27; 21.3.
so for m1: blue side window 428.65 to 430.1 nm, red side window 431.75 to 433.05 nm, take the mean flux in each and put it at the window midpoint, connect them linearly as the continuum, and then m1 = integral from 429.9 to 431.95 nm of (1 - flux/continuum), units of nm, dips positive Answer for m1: 0.23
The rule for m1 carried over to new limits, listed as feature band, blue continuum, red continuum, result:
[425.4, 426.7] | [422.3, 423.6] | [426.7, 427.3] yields -0.10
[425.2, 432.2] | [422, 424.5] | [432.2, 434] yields 0.35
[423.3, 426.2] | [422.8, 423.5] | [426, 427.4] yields 0.03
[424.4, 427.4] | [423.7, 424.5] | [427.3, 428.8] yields 0.04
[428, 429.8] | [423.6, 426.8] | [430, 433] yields 0.01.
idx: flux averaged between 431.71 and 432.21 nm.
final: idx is 29.2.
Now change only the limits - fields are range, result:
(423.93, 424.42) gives 27.1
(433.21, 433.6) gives 29.5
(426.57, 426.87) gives 28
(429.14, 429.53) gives 26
